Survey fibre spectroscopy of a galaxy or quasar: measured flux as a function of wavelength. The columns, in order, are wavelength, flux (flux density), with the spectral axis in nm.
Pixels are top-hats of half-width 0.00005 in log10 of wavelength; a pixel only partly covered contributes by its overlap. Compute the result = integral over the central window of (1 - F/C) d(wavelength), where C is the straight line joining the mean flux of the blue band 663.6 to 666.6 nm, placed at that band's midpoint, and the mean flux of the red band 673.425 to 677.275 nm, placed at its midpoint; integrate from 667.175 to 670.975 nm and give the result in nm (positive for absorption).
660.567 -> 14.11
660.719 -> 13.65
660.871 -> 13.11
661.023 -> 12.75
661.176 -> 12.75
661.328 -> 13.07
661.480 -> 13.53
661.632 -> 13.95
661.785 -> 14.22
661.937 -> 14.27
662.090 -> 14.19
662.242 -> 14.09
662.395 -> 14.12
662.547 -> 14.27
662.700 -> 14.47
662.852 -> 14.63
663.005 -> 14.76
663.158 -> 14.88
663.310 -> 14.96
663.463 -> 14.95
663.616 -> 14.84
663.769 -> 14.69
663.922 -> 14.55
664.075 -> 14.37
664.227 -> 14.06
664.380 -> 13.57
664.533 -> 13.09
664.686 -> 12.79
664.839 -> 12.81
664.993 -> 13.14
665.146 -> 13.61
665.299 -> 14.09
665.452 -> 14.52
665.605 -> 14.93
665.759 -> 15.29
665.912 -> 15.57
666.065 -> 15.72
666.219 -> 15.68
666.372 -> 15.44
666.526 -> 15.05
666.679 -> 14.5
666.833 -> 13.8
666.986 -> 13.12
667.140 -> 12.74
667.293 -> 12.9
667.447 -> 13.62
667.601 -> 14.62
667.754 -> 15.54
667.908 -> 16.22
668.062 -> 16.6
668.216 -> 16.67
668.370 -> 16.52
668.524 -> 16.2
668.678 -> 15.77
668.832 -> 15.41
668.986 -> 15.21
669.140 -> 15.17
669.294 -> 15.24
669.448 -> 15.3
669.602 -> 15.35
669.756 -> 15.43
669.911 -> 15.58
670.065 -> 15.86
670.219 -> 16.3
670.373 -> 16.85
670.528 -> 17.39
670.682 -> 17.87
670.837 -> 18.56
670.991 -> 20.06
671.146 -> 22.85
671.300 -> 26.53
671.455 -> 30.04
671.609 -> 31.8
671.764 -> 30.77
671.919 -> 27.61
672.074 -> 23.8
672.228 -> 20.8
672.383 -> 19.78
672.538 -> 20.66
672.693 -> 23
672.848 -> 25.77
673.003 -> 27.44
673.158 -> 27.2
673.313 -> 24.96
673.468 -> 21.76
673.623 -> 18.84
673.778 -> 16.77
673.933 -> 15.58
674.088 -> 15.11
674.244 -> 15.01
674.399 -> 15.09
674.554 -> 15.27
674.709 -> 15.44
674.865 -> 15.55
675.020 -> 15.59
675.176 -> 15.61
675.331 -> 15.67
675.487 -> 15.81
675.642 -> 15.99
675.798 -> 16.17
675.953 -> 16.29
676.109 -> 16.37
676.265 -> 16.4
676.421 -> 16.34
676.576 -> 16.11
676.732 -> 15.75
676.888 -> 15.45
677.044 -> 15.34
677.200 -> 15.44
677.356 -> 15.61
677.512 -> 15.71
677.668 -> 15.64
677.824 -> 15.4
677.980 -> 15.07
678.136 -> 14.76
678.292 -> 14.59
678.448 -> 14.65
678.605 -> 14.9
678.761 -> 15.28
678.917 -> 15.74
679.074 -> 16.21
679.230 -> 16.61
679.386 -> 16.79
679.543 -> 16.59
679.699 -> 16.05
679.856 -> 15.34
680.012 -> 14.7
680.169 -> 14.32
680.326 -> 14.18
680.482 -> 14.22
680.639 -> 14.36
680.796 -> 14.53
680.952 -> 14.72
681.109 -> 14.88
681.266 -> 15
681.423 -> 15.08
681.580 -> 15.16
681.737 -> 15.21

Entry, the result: -0.21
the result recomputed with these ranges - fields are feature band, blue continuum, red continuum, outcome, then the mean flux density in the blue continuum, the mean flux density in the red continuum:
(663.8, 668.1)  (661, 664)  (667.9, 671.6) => 0.44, 14.2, 17.9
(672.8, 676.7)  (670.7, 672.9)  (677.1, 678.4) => 0.42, 24.2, 15.3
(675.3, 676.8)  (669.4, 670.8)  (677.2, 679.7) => -0.03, 16.3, 15.6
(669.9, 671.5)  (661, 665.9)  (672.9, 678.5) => -0.41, 14.1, 16.8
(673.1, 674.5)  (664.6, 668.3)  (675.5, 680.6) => -0.33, 14.5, 15.6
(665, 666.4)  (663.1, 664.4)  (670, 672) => 0.16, 14.6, 22.5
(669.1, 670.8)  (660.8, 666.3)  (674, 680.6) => -0.15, 14.2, 15.5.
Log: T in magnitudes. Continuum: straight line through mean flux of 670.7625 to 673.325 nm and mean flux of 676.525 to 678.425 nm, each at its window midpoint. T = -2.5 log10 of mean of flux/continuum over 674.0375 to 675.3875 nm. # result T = 0.29 mag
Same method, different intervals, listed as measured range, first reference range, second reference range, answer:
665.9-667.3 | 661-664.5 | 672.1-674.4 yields 0.147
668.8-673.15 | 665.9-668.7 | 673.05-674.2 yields -0.148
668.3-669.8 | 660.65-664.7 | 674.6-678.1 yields -0.052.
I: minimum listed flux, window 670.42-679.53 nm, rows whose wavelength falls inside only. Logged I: 14.59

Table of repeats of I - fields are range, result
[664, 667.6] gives 12.74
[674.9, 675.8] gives 15.59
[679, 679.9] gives 15.34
